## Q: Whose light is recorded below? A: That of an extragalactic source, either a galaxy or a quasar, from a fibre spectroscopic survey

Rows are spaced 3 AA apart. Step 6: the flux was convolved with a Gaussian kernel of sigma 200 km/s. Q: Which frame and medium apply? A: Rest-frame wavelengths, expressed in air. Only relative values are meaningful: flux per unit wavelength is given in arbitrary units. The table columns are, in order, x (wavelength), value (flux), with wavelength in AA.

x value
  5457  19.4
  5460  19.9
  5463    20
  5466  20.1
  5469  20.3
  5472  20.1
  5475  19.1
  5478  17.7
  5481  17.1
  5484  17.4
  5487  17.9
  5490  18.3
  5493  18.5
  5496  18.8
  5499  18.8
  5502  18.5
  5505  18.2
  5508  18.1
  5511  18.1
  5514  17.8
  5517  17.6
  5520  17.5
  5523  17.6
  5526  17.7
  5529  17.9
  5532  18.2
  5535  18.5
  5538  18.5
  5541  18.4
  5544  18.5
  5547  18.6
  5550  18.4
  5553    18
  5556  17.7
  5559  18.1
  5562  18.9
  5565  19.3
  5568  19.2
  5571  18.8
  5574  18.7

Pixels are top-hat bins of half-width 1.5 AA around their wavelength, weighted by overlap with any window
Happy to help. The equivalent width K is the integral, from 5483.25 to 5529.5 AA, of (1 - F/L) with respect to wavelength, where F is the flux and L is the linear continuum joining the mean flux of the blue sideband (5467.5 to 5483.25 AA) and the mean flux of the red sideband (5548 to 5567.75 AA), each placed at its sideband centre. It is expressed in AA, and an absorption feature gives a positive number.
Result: 1.5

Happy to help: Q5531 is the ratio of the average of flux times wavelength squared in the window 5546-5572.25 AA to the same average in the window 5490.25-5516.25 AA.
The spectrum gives 1.0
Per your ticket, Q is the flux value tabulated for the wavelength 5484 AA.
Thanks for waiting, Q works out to 17.4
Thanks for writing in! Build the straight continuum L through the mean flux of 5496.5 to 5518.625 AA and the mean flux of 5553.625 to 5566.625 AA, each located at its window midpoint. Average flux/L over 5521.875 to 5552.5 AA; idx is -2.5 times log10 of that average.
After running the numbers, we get 0.007 mag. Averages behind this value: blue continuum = 18.2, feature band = 18.2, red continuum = 18.5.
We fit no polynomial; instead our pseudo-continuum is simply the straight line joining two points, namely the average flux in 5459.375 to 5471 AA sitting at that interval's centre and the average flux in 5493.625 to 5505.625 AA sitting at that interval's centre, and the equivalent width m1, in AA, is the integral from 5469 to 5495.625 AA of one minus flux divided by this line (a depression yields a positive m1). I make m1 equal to 1.3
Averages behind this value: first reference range 20.1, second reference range 18.6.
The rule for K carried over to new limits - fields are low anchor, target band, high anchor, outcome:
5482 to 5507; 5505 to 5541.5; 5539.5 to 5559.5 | 0.54 AA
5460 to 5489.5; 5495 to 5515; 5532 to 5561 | 0.34 AA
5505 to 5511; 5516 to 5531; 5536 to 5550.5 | 0.50 AA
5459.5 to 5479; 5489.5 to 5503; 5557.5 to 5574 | 0.56 AA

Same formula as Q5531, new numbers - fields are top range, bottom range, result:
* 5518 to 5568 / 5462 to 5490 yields 1.00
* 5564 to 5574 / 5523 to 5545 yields 1.06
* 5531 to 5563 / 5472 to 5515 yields 1.03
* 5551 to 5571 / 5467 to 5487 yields 1.03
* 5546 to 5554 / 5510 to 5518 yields 1.04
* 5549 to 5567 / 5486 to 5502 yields 1.02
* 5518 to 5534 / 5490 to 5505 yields 0.97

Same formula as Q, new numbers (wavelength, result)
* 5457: 19.4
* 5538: 18.5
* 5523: 17.6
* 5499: 18.8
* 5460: 19.9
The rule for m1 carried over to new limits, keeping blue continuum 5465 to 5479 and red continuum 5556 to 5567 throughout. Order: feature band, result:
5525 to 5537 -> 0.52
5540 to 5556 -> 0.39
